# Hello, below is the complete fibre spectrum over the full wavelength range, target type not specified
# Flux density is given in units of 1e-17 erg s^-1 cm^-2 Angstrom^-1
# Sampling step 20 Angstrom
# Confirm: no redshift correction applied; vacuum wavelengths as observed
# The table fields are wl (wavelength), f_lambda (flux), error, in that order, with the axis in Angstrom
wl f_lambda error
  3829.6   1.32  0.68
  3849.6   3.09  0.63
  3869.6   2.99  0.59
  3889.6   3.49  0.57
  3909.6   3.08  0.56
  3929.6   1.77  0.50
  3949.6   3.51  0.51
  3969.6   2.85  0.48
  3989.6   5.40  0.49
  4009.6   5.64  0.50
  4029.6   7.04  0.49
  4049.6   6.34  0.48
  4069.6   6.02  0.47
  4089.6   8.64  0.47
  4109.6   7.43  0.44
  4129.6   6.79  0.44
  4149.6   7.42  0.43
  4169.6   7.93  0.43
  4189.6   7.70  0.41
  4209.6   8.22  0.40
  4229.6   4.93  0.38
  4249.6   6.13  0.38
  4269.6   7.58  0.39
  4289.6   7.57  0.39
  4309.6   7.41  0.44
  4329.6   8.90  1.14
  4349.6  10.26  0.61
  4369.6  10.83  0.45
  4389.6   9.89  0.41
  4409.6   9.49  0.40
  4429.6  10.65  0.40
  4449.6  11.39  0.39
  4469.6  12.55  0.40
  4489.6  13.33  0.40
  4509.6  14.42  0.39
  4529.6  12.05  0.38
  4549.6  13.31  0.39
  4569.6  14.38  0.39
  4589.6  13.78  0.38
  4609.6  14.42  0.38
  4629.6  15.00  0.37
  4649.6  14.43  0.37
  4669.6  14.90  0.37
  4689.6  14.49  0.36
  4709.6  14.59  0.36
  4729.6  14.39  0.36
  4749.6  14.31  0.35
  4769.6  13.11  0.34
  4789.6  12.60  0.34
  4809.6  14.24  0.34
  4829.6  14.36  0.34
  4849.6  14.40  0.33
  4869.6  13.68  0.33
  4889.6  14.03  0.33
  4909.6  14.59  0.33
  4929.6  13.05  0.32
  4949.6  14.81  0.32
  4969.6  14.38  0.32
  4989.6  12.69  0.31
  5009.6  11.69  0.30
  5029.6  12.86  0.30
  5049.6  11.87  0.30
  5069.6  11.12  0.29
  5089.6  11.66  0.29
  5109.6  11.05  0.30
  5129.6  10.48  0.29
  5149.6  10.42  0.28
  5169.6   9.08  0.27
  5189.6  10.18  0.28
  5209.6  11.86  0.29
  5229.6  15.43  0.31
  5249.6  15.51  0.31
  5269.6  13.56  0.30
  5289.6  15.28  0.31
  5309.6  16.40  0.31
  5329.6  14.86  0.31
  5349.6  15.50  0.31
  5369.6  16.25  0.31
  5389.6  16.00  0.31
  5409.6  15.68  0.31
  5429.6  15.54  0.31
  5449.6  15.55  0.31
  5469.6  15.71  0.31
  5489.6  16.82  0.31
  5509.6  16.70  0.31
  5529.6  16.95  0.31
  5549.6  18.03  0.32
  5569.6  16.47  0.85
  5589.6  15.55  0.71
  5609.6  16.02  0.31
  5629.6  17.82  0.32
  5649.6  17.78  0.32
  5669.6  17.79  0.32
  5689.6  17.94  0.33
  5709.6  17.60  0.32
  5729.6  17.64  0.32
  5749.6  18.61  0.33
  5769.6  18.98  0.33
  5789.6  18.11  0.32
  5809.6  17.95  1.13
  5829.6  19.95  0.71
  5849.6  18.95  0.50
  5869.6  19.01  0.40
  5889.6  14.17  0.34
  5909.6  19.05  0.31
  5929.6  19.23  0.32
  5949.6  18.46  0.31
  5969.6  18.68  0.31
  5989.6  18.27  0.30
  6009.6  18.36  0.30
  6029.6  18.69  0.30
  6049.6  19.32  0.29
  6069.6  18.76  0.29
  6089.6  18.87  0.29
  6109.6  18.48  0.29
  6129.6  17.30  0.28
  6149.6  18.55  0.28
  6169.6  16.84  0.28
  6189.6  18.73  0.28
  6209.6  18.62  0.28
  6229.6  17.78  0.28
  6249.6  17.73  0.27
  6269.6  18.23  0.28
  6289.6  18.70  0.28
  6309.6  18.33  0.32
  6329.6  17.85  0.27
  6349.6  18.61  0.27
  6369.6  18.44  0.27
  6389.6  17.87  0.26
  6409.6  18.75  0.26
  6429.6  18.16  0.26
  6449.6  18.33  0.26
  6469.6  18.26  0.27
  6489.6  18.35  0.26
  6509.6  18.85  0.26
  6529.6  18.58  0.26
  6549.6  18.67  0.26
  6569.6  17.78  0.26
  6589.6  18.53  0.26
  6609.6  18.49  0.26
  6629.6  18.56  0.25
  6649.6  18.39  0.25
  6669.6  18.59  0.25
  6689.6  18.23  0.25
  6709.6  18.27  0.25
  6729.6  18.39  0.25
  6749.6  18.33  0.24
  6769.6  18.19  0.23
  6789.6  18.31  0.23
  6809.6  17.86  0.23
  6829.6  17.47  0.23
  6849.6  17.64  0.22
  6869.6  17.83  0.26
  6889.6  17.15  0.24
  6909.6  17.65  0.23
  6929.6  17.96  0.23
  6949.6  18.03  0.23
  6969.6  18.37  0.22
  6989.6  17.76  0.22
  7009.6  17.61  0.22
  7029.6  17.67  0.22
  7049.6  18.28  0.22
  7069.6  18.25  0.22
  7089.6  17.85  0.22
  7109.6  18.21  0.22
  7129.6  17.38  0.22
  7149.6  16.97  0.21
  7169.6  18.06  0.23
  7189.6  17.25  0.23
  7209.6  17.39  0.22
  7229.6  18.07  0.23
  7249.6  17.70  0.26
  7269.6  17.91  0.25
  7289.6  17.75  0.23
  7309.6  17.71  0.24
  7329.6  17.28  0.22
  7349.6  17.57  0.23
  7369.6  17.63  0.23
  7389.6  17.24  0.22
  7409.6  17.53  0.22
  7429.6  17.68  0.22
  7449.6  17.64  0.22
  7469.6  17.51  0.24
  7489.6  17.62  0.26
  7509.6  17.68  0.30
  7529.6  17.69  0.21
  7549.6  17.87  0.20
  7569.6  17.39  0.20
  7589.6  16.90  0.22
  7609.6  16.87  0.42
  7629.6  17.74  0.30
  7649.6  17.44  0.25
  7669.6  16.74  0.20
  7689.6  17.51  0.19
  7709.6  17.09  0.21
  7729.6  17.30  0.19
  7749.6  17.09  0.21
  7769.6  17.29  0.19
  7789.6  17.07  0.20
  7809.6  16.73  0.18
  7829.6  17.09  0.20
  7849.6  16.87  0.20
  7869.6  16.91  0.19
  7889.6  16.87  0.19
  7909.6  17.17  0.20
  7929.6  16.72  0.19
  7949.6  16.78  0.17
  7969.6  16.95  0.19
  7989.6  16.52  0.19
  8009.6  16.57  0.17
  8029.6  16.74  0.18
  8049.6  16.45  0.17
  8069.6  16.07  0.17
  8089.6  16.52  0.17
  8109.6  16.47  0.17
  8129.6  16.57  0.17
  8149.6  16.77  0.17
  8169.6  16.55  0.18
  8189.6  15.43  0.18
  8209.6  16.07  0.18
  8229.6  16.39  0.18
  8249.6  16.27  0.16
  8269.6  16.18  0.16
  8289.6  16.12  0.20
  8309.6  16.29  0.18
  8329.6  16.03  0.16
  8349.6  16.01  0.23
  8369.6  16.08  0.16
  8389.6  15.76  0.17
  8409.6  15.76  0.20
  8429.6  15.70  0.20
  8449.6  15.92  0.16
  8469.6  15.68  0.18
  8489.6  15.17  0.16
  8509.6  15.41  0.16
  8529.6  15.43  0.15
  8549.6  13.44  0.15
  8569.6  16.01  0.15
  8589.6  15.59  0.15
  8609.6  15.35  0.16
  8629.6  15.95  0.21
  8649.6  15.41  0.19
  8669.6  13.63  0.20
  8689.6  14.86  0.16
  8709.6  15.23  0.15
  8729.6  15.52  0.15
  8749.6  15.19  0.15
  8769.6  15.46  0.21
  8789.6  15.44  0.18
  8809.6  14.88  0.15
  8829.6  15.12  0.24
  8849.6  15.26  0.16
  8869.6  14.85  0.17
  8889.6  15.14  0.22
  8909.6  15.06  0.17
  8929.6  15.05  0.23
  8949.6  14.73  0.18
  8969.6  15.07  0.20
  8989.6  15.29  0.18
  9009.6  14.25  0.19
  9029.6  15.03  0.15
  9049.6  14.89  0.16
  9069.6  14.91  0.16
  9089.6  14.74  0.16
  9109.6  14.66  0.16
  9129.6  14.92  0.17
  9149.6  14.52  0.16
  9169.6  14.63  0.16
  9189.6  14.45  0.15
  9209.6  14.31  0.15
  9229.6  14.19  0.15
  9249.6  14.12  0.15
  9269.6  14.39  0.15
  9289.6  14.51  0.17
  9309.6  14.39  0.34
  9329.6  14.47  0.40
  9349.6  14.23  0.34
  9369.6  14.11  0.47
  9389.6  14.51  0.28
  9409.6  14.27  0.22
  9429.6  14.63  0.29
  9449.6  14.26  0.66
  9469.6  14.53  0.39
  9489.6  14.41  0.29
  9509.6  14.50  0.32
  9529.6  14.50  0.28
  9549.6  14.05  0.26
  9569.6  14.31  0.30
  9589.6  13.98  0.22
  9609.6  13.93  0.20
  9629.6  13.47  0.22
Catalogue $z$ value 0.00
